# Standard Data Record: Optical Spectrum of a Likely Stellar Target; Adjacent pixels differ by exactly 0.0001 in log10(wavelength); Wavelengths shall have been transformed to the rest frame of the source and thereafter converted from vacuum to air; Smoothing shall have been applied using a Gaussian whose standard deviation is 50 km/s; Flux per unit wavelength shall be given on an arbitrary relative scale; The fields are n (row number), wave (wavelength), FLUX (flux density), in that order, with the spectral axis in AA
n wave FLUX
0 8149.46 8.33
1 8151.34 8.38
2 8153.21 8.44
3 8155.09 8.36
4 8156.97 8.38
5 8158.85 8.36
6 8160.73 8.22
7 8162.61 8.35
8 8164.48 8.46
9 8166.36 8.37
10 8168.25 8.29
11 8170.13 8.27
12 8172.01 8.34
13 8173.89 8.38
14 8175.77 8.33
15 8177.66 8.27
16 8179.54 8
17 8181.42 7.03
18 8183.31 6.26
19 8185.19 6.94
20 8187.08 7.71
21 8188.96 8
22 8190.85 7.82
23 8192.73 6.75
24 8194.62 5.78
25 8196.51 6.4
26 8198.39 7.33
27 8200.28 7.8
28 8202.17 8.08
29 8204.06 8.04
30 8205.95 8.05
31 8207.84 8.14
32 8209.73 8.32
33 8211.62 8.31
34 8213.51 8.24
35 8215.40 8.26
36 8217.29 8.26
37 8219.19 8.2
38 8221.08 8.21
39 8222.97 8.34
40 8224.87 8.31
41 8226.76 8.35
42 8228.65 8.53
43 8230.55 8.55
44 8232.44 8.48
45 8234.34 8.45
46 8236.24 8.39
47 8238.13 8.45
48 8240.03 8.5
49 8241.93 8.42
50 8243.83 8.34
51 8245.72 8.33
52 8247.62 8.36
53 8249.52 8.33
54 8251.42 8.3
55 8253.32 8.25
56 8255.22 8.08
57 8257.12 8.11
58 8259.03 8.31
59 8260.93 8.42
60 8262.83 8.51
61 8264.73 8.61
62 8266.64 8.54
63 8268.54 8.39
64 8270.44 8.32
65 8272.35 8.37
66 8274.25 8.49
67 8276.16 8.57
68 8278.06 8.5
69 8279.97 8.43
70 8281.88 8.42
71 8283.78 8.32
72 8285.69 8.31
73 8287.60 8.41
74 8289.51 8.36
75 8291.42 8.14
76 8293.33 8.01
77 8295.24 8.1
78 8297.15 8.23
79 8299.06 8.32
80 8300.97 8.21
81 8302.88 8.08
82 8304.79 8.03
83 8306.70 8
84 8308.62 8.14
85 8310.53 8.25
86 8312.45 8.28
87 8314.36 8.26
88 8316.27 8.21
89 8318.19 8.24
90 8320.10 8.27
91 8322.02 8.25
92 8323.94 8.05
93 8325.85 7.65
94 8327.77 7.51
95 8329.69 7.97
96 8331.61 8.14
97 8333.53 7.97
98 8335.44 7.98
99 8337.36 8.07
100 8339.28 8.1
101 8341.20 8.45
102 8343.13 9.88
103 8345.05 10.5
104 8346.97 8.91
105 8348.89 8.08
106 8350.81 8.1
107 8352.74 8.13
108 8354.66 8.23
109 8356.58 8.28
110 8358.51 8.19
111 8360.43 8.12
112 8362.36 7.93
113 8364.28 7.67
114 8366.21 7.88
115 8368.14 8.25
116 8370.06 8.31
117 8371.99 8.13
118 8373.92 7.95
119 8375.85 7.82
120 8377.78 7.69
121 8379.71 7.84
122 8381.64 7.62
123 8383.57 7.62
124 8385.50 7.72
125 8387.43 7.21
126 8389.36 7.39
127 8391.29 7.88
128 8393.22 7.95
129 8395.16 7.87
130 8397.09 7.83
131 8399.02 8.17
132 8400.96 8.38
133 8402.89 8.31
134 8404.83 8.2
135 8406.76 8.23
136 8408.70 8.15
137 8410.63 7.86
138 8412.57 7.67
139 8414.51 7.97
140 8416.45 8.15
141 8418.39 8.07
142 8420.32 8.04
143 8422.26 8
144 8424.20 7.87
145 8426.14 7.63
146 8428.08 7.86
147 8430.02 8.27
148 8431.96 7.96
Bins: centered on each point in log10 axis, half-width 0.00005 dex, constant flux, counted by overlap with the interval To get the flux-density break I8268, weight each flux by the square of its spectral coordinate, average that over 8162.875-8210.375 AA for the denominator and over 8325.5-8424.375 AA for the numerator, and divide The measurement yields 1.09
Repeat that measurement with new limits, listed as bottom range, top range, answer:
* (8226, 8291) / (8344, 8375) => 1.01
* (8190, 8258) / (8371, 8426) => 1.02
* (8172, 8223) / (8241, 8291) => 1.10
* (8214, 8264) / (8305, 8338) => 0.99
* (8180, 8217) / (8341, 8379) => 1.14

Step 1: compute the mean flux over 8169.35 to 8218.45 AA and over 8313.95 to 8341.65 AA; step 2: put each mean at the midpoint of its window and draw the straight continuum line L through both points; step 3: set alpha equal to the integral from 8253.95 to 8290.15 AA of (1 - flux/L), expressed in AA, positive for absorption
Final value -2.1 AA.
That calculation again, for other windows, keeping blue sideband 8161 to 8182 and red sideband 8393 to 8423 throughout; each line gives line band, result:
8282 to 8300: -0.26 AA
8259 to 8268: -0.37 AA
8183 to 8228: 2.29 AA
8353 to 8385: 0.44 AA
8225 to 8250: -0.77 AA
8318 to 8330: 0.20 AA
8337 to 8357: -1.33 AA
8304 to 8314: -0.03 AA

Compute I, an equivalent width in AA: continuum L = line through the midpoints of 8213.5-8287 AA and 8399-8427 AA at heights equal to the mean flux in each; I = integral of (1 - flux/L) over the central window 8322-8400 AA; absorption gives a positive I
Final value 0.7 AA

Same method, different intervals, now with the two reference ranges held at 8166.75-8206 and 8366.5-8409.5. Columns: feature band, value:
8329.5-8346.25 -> -1.6 AA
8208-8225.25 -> -1.4 AA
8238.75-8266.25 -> -2.3 AA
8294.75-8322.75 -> -1.4 AA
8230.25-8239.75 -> -1.0 AA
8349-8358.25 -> -0.4 AA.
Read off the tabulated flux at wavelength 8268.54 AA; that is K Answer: 8.39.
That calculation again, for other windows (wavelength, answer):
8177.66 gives 8.27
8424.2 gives 7.87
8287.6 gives 8.41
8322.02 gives 8.25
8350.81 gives 8.1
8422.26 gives 8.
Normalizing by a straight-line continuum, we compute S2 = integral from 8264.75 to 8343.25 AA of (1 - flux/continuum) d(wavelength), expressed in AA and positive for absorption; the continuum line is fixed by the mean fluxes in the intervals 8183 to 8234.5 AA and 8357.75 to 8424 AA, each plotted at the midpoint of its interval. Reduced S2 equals -3.3 AA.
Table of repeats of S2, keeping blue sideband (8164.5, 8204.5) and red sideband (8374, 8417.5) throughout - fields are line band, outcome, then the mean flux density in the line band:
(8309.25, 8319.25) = -0.58 AA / 8.25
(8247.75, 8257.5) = -0.65 AA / 8.23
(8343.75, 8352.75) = -1.17 AA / 8.85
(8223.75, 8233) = -0.90 AA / 8.44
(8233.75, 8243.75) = -0.95 AA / 8.43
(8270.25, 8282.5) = -1.11 AA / 8.45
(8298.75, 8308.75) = -0.43 AA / 8.12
